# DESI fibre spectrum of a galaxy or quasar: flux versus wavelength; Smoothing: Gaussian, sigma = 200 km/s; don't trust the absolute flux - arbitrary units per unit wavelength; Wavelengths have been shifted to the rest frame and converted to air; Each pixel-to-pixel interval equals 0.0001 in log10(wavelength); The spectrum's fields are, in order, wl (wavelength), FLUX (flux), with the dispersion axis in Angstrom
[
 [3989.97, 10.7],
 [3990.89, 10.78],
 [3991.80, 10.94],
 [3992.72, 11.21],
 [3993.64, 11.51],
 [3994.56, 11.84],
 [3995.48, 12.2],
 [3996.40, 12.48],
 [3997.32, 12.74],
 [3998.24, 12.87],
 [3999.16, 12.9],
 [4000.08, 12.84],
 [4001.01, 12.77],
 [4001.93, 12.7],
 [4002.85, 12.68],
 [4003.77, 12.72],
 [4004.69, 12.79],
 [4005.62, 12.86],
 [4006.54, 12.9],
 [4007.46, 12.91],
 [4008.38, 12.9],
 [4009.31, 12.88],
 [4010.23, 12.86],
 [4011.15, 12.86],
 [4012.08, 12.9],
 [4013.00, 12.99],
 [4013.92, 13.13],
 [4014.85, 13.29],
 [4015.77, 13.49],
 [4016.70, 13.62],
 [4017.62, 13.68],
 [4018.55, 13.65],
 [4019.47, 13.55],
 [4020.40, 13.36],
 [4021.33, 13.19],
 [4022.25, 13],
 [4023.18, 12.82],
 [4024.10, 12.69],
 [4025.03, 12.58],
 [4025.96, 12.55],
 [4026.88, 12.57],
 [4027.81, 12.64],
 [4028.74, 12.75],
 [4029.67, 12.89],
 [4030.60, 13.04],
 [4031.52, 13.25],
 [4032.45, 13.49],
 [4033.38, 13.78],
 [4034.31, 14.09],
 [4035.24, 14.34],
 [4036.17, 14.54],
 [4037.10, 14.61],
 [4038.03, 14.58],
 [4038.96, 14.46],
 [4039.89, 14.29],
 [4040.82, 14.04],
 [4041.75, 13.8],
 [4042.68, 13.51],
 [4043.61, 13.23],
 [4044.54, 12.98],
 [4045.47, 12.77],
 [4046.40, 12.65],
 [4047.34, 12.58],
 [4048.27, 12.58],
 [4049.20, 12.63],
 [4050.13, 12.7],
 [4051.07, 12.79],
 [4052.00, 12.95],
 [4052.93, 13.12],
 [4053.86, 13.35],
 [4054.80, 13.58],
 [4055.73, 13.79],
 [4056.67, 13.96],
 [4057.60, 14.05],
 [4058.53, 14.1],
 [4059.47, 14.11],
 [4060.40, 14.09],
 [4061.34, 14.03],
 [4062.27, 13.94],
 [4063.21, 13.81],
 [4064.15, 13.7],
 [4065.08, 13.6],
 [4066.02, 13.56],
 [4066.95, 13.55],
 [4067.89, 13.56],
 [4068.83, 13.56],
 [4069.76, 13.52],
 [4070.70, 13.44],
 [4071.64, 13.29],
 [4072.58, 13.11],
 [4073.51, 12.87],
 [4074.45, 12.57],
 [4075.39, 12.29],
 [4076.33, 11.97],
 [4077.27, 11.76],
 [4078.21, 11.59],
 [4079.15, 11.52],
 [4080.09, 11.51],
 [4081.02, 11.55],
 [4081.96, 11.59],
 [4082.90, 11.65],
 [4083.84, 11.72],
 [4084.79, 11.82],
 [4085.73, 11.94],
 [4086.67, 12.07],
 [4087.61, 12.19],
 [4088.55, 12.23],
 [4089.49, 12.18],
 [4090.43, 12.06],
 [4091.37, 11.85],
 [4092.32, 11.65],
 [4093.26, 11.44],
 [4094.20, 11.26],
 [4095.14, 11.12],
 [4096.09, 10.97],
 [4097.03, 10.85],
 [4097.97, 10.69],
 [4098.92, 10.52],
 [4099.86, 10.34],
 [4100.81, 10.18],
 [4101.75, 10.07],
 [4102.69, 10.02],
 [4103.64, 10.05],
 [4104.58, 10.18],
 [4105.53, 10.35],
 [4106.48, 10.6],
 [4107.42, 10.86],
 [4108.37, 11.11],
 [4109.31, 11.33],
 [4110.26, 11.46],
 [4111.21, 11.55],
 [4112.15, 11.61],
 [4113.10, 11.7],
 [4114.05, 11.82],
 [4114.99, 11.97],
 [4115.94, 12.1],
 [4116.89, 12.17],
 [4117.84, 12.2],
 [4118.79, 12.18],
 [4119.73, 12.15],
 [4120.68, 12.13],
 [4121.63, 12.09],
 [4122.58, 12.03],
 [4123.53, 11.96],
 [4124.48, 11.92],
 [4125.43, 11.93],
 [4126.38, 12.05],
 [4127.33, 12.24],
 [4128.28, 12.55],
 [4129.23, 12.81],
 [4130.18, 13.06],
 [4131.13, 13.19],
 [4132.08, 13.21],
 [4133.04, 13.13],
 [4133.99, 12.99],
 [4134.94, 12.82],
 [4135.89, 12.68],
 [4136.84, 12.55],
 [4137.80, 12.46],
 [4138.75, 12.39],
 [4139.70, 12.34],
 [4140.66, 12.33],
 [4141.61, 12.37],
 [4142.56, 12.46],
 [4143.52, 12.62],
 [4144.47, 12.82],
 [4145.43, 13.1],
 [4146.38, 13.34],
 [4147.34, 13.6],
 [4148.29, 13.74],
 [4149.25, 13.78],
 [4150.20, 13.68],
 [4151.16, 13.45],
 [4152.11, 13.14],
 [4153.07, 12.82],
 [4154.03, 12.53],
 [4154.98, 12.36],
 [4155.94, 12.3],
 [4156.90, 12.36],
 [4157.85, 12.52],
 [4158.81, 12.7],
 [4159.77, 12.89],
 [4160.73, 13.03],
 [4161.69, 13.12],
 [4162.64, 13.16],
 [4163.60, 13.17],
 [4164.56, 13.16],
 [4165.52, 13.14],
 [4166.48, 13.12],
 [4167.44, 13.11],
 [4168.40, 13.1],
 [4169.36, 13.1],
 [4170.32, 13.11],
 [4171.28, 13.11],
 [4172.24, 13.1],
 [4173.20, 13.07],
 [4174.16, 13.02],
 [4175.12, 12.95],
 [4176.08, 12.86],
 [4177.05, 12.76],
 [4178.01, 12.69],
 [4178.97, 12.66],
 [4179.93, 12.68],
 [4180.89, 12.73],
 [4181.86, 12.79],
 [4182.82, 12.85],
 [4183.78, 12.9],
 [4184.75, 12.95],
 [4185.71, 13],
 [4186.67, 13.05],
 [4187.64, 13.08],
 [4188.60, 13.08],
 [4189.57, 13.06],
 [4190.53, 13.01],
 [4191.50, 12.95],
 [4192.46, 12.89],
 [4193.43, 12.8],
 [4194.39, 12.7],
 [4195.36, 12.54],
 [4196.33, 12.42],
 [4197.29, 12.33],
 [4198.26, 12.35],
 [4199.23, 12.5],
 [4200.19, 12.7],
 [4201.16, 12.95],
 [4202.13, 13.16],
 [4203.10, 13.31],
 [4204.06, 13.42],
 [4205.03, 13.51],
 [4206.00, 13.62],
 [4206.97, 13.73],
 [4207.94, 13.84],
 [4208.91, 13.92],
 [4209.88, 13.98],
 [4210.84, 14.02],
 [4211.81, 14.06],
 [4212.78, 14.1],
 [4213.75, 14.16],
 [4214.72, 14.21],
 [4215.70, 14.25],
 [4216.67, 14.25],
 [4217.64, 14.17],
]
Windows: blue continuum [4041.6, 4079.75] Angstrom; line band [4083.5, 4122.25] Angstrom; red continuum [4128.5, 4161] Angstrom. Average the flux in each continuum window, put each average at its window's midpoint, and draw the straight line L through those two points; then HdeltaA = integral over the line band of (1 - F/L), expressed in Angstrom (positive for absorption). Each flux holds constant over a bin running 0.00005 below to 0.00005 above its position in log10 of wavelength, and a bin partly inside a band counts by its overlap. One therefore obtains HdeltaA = 4.85 Angstrom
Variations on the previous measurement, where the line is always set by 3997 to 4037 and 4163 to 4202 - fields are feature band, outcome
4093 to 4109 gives 2.93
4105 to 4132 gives 2.20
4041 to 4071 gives -0.86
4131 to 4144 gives 0.28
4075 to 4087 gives 1.16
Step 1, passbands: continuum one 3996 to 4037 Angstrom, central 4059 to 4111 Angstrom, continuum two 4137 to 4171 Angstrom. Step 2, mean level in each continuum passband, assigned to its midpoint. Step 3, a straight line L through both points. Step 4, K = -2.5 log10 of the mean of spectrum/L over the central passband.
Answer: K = 0.09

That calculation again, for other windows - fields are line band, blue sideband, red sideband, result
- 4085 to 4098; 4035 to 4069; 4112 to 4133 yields 0.11 mag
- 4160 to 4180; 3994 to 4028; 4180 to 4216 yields 0.01 mag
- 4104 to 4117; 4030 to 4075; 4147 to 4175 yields 0.17 mag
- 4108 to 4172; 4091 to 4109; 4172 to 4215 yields -0.08 mag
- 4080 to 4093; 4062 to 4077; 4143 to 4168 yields 0.12 mag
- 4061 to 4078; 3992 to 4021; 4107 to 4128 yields -0.08 mag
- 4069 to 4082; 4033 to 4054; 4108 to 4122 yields 0.03 mag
